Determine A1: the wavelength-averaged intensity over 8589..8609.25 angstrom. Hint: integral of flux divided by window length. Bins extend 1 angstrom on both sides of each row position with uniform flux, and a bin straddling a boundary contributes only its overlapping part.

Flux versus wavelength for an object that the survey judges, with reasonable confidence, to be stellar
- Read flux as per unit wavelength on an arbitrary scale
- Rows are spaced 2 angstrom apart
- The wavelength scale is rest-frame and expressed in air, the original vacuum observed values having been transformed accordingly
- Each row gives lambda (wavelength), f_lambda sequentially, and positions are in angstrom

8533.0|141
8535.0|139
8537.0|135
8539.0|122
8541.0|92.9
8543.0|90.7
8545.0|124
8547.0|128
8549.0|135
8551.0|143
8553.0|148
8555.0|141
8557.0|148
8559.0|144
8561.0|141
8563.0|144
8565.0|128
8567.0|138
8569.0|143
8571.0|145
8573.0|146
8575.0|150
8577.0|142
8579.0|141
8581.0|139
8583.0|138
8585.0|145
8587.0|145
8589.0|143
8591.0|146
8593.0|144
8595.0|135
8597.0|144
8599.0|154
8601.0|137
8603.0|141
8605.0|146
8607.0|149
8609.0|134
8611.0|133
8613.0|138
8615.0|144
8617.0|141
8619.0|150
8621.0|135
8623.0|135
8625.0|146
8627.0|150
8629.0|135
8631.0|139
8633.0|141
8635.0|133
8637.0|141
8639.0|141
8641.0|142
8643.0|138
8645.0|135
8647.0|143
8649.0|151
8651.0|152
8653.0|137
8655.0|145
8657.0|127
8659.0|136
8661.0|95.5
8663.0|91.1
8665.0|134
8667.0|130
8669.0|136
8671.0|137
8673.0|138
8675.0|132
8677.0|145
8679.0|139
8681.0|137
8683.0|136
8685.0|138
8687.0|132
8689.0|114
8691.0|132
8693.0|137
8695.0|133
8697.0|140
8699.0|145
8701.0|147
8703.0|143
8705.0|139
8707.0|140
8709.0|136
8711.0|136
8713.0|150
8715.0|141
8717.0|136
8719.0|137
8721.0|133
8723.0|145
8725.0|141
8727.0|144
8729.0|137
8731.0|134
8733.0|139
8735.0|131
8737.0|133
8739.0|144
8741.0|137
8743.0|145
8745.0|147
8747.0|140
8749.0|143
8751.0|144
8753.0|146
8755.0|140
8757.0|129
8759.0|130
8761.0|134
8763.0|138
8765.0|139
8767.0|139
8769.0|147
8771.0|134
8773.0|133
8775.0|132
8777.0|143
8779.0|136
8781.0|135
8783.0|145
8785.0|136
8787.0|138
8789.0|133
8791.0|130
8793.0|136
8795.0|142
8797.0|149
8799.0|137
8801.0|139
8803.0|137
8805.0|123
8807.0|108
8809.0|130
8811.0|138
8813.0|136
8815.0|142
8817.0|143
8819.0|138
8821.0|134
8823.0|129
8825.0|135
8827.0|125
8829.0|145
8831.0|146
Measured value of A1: 143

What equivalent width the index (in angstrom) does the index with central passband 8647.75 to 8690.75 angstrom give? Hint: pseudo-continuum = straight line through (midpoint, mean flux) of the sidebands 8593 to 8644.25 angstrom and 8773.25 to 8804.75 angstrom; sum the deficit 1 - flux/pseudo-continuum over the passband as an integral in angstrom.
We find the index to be 2.2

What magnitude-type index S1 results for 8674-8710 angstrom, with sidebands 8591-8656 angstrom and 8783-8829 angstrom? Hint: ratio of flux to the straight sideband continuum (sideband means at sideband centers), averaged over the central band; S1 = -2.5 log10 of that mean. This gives 0.02 mag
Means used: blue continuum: 142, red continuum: 135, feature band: 137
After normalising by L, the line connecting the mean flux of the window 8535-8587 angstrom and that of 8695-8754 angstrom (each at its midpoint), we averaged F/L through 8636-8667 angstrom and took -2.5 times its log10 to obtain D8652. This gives 0.036 mag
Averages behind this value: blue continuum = 136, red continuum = 140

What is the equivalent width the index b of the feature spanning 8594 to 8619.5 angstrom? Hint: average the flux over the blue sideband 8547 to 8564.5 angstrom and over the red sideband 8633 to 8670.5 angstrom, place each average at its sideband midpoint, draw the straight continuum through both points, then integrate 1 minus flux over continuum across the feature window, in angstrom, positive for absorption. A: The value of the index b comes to -0.8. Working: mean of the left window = 142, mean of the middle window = 142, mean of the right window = 134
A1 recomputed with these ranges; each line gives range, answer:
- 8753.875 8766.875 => 135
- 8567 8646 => 142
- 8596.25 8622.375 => 142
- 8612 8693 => 136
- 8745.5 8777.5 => 138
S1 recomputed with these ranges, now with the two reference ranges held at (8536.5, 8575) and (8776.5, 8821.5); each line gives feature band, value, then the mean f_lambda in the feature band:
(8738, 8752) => -0.06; 143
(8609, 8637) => -0.04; 140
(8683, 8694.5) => 0.03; 131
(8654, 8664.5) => 0.13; 120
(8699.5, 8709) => -0.05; 142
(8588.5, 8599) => -0.07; 143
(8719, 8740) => -0.02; 138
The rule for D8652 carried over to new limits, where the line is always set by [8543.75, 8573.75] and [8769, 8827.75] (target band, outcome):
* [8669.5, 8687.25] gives 0.00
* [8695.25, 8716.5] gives -0.03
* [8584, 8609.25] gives -0.04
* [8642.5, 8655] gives -0.04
